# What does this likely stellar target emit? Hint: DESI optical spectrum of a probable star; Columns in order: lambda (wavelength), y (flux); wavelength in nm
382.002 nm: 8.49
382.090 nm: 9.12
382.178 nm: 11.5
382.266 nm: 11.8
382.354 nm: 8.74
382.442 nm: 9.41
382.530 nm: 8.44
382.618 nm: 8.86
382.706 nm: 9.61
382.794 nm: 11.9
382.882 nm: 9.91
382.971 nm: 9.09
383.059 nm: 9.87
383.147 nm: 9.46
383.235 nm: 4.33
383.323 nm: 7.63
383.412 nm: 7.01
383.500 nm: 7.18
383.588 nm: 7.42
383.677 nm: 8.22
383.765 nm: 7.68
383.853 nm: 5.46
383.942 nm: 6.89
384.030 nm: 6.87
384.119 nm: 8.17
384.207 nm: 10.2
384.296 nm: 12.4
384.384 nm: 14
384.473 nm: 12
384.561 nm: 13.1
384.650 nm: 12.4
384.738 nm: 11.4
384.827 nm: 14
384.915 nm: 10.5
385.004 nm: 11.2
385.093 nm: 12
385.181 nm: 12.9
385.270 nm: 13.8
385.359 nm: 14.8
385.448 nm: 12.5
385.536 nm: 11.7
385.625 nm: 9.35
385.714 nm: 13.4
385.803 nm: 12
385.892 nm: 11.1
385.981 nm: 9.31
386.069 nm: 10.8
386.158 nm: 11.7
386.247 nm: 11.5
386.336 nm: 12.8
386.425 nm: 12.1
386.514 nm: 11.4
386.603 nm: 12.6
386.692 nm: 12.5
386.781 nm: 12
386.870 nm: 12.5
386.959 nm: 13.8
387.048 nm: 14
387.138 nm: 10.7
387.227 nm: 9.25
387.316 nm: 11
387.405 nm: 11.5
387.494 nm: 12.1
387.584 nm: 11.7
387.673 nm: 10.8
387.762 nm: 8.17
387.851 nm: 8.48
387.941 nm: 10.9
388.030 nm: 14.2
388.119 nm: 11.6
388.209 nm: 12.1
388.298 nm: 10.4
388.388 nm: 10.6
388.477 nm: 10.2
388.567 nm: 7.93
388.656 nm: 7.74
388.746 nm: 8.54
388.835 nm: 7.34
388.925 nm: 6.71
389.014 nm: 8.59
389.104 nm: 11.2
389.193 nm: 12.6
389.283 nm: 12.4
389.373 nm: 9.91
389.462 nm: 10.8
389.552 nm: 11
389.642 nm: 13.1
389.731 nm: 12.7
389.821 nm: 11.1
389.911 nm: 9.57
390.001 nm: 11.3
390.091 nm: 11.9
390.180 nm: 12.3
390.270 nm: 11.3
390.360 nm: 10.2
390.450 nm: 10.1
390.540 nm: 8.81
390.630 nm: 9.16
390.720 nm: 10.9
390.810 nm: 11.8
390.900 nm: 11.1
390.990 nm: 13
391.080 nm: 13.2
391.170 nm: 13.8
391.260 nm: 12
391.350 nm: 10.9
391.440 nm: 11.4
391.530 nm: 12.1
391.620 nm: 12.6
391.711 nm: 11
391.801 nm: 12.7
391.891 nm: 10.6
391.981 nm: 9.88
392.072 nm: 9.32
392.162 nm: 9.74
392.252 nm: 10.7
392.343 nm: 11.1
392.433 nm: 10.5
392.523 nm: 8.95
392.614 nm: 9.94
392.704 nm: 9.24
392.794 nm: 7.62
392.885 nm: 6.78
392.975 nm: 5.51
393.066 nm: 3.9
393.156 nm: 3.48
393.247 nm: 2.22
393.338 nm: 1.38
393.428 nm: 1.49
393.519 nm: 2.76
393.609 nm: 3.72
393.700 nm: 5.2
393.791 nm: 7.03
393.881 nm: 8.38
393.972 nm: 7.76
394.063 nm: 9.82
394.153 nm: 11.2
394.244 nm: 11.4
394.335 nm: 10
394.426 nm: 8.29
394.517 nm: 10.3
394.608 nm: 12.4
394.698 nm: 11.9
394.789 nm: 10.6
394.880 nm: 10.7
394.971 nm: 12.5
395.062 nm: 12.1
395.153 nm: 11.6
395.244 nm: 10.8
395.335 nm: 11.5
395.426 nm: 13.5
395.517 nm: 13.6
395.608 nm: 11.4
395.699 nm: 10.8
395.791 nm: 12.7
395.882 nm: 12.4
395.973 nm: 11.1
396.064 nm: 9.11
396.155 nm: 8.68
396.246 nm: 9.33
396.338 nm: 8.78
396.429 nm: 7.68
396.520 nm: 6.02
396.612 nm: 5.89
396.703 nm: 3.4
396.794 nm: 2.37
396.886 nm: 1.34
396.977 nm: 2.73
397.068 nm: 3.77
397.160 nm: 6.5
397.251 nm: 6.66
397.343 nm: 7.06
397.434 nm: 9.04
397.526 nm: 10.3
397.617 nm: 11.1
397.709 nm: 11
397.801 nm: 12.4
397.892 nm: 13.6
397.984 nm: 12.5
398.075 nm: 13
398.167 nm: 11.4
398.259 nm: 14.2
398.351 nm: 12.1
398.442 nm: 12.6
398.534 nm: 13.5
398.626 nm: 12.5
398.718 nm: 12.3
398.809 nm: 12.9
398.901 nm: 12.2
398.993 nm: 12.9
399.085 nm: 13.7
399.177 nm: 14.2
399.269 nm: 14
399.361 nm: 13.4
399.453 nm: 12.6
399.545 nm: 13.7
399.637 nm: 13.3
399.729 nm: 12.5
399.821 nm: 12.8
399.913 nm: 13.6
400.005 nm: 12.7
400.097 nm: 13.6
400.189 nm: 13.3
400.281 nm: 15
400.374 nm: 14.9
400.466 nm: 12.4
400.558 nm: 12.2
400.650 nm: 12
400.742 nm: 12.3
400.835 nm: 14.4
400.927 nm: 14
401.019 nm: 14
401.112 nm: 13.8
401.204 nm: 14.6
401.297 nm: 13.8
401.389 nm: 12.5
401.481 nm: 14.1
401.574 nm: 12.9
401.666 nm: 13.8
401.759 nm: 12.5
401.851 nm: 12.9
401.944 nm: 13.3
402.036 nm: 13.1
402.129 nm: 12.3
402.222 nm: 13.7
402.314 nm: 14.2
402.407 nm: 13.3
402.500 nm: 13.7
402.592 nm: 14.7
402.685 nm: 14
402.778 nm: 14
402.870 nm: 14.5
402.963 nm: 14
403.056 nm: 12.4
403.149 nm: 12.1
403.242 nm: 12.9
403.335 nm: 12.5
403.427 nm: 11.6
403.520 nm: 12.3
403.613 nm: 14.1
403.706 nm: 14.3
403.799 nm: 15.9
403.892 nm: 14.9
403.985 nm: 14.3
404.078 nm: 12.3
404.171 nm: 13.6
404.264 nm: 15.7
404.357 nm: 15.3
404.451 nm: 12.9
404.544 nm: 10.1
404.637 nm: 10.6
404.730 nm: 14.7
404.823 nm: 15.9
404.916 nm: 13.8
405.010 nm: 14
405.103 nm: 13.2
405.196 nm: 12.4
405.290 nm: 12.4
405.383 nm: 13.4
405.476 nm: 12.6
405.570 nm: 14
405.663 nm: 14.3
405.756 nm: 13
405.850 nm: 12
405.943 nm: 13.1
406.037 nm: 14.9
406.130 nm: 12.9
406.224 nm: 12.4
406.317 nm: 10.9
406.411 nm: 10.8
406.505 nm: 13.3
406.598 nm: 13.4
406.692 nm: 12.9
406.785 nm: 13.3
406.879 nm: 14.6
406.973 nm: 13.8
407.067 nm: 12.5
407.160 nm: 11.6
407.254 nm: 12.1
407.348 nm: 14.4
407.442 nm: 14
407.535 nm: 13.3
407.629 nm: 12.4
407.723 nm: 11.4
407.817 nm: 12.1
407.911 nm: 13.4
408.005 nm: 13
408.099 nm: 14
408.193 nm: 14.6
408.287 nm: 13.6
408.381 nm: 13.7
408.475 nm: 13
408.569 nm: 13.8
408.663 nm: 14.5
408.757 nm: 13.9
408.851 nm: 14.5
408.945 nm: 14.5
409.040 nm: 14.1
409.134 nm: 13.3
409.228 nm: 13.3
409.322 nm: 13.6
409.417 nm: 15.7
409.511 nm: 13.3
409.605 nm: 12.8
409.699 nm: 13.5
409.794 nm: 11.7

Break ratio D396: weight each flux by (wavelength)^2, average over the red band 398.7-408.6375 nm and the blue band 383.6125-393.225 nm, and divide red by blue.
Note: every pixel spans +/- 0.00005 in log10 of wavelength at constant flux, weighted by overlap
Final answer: 1.34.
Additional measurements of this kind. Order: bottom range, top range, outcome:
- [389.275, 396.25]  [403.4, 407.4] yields 1.42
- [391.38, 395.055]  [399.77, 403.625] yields 1.60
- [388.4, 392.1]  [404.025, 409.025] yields 1.33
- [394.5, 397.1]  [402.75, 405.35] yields 1.51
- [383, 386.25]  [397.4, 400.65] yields 1.33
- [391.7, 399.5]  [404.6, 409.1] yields 1.47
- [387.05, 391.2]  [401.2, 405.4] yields 1.34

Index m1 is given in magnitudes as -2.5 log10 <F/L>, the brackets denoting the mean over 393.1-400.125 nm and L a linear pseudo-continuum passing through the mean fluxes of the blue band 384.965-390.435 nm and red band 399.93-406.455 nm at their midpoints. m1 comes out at 0.25 mag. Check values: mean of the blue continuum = 11.2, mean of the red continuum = 13.4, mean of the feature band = 9.9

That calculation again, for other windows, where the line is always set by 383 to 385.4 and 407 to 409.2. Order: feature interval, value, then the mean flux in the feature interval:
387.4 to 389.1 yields 0.07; 9.97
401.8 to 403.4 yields -0.06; 13.4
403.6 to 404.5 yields -0.12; 14.3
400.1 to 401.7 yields -0.10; 13.5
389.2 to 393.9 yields 0.16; 9.48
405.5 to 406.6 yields 0.02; 12.9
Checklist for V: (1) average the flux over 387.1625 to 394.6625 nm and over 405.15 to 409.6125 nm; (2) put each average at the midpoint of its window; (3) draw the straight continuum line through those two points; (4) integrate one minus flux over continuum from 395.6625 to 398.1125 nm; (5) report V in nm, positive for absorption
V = 0.57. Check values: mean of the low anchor 9.72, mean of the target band 8.47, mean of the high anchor 13.3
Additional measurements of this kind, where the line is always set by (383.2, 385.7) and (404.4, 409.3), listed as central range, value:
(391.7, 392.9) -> 0.15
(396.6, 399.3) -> 0.45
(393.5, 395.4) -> 0.32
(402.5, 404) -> -0.11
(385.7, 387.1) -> -0.21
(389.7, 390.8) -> 0.02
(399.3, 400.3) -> -0.08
